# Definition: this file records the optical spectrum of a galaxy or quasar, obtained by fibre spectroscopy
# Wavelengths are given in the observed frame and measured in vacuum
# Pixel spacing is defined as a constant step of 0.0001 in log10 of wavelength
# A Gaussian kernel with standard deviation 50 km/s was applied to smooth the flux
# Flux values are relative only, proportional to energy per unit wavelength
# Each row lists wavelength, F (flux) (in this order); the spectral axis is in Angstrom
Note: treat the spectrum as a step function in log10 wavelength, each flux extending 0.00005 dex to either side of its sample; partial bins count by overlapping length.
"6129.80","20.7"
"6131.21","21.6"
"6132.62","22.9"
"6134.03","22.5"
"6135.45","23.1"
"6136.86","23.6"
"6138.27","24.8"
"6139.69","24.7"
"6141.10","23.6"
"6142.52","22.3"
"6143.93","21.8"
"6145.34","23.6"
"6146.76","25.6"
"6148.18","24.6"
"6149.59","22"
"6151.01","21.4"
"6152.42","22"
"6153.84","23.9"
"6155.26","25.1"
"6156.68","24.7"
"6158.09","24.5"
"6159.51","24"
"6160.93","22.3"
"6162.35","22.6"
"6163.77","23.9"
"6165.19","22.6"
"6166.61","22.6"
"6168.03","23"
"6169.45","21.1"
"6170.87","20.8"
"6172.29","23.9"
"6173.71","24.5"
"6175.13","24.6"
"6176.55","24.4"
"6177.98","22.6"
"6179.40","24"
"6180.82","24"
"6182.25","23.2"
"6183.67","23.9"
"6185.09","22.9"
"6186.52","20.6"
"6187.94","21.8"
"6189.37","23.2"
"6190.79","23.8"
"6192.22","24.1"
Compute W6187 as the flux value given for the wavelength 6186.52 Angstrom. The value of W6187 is 20.6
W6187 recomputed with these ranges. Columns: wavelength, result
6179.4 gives 24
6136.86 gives 23.6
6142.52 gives 22.3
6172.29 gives 23.9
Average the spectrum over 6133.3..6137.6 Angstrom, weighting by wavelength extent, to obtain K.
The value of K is 23.1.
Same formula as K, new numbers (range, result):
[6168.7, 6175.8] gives 23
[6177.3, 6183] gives 23.5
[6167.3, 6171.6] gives 21.7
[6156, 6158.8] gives 24.7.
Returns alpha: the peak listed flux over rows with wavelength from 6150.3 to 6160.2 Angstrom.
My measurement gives 25.1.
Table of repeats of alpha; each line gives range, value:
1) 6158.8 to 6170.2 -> 24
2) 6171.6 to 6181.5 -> 24.6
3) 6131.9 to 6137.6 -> 23.6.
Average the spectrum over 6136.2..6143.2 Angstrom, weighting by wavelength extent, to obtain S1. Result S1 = 23.8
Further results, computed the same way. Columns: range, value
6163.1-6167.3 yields 23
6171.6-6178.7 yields 24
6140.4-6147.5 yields 23.4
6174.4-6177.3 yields 24.4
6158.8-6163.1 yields 23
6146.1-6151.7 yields 23.4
